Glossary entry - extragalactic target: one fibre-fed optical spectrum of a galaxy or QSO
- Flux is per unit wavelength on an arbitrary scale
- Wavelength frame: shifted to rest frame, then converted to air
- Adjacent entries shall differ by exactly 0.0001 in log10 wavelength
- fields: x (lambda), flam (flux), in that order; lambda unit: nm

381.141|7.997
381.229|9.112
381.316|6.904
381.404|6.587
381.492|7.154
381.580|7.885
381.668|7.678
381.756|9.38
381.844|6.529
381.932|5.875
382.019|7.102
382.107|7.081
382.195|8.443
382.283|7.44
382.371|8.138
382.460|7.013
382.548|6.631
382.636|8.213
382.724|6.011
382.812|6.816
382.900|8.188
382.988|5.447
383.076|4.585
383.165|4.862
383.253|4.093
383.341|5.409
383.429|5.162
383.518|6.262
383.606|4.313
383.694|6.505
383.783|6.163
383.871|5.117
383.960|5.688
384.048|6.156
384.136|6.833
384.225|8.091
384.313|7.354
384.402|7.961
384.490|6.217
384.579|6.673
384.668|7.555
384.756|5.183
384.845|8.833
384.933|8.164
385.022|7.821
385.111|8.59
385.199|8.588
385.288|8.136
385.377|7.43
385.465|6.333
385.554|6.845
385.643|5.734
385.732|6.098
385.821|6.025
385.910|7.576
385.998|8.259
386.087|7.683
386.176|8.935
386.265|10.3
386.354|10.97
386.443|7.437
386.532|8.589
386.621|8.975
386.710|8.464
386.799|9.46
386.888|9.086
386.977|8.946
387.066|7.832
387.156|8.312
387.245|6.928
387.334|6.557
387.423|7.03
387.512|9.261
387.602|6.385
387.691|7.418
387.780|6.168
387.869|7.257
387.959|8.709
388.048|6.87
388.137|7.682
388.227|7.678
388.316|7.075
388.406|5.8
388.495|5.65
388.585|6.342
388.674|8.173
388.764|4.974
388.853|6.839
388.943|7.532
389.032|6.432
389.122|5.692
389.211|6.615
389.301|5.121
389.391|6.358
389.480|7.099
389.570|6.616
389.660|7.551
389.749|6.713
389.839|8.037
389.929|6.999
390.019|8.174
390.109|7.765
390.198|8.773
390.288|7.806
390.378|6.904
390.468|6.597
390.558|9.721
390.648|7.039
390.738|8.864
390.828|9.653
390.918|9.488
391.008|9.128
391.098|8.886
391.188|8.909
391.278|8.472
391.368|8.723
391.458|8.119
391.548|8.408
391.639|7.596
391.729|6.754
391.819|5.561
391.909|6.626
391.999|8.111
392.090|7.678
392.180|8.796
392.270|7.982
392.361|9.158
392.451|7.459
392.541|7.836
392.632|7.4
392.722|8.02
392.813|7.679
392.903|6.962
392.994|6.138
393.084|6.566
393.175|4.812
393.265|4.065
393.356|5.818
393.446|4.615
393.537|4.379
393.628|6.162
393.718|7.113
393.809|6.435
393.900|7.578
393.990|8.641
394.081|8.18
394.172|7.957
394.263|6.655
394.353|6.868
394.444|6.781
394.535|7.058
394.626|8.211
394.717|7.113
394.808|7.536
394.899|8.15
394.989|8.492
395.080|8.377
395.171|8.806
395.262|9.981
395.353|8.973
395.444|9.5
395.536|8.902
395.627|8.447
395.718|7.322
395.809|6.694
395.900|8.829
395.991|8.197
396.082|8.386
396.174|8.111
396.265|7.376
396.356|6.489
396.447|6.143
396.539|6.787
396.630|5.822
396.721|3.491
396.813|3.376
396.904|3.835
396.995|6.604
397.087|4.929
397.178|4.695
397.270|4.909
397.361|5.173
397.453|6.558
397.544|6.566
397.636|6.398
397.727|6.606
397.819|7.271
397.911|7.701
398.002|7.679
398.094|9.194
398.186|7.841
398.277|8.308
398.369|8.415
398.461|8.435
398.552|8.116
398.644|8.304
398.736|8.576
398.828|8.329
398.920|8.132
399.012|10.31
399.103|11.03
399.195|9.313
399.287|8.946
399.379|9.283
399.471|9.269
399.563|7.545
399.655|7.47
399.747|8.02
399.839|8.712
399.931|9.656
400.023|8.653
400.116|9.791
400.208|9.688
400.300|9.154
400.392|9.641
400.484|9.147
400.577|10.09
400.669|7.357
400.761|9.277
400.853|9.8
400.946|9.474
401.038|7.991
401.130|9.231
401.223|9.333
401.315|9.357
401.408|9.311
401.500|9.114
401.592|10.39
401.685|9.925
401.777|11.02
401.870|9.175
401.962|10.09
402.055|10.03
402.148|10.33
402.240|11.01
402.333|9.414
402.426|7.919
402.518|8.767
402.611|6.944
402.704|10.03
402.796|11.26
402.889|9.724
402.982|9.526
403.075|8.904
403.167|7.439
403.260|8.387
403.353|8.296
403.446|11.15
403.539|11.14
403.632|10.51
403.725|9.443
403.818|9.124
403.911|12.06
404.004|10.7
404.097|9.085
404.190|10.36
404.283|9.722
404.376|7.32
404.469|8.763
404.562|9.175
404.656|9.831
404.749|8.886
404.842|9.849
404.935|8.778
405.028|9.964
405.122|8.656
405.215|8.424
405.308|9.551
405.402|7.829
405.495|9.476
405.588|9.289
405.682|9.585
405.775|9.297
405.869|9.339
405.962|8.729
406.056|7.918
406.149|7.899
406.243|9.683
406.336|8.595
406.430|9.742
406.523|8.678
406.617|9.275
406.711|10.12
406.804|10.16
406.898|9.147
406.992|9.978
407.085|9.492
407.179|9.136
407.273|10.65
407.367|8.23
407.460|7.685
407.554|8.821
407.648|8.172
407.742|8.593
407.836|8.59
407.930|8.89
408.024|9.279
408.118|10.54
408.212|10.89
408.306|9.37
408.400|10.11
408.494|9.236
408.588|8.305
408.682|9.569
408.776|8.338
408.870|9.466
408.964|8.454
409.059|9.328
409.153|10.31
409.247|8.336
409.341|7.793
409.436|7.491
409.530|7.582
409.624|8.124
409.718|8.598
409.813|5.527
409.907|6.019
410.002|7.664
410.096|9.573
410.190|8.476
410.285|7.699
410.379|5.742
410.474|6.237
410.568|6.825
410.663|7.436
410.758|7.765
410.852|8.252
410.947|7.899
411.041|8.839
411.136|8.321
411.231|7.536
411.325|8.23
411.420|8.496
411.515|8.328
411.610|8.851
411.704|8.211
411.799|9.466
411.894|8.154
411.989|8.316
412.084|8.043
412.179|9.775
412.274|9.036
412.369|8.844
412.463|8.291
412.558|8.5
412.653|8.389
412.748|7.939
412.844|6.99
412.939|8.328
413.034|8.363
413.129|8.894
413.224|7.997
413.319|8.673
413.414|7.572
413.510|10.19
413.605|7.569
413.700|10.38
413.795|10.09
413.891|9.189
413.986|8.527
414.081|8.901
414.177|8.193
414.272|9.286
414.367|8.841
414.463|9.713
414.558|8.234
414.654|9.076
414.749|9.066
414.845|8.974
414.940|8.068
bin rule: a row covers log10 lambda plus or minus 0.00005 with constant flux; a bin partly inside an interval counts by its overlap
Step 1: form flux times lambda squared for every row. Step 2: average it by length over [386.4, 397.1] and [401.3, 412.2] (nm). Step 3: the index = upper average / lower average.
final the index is 1.3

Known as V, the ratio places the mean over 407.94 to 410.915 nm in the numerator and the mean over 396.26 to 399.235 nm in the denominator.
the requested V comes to 1.18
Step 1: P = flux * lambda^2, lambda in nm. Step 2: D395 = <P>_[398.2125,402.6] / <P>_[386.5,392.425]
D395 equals 1.27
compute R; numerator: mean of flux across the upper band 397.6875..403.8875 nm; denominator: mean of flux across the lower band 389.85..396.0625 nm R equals 1.19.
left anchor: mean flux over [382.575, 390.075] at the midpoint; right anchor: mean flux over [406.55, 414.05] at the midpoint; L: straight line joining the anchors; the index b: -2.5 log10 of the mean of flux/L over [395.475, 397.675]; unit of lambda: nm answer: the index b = 0.20 mag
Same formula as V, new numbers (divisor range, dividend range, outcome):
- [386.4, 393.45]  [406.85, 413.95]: 1.14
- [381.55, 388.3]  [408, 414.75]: 1.17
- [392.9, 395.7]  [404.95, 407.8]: 1.25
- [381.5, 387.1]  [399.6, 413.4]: 1.23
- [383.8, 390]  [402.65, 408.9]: 1.27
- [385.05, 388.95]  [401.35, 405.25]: 1.25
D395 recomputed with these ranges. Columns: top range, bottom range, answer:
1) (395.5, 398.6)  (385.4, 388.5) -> 0.94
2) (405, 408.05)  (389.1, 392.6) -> 1.26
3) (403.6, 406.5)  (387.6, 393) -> 1.33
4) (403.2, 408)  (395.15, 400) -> 1.26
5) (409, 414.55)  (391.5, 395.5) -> 1.24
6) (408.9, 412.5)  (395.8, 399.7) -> 1.18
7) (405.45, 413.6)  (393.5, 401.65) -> 1.15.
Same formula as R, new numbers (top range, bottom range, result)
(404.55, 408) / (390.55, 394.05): 1.22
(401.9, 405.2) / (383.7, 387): 1.25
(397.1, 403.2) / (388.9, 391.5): 1.13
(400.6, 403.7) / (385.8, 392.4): 1.23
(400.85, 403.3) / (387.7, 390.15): 1.36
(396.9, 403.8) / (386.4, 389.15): 1.17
